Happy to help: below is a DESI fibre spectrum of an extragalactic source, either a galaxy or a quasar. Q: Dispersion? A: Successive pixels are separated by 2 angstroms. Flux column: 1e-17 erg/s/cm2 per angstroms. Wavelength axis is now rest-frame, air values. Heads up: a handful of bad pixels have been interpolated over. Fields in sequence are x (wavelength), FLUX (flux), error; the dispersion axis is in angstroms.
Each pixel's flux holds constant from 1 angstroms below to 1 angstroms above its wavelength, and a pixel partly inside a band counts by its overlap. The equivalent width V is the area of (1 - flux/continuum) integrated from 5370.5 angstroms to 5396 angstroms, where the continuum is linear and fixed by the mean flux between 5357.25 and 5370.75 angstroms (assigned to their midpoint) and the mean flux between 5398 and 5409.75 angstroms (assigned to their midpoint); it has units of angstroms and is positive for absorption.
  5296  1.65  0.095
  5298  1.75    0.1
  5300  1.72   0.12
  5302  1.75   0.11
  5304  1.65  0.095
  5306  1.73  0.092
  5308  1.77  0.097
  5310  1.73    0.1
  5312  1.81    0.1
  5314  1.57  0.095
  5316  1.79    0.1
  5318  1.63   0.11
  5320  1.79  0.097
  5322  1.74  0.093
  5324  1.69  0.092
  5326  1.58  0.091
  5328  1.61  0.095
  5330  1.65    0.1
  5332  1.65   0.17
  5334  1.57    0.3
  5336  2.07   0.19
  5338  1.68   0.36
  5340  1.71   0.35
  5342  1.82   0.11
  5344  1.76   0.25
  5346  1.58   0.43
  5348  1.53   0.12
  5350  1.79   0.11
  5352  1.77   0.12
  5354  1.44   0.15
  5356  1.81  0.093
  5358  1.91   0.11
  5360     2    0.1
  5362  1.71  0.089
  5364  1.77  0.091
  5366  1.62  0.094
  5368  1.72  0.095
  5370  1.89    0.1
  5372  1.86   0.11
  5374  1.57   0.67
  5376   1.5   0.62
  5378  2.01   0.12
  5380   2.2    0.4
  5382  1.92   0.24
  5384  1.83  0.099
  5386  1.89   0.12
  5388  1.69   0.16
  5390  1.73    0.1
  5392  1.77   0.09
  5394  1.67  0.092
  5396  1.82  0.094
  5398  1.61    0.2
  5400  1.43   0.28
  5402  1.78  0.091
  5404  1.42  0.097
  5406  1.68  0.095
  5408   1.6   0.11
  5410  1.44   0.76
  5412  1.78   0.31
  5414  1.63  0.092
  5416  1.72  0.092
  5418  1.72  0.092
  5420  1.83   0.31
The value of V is -1.7 angstroms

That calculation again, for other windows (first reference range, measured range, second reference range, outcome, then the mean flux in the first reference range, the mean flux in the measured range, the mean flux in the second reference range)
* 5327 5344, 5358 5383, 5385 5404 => -1.6 angstroms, 1.72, 1.82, 1.69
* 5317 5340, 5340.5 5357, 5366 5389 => 0.5 angstroms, 1.7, 1.69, 1.82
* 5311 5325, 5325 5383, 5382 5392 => 0.4 angstroms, 1.72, 1.75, 1.8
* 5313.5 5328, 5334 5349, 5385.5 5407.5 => -0.4 angstroms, 1.68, 1.72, 1.67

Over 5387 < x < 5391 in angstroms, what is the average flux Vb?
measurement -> 1.71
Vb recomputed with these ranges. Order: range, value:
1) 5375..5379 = 1.75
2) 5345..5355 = 1.62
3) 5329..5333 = 1.65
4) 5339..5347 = 1.72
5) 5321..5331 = 1.65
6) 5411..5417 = 1.71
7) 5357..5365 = 1.85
